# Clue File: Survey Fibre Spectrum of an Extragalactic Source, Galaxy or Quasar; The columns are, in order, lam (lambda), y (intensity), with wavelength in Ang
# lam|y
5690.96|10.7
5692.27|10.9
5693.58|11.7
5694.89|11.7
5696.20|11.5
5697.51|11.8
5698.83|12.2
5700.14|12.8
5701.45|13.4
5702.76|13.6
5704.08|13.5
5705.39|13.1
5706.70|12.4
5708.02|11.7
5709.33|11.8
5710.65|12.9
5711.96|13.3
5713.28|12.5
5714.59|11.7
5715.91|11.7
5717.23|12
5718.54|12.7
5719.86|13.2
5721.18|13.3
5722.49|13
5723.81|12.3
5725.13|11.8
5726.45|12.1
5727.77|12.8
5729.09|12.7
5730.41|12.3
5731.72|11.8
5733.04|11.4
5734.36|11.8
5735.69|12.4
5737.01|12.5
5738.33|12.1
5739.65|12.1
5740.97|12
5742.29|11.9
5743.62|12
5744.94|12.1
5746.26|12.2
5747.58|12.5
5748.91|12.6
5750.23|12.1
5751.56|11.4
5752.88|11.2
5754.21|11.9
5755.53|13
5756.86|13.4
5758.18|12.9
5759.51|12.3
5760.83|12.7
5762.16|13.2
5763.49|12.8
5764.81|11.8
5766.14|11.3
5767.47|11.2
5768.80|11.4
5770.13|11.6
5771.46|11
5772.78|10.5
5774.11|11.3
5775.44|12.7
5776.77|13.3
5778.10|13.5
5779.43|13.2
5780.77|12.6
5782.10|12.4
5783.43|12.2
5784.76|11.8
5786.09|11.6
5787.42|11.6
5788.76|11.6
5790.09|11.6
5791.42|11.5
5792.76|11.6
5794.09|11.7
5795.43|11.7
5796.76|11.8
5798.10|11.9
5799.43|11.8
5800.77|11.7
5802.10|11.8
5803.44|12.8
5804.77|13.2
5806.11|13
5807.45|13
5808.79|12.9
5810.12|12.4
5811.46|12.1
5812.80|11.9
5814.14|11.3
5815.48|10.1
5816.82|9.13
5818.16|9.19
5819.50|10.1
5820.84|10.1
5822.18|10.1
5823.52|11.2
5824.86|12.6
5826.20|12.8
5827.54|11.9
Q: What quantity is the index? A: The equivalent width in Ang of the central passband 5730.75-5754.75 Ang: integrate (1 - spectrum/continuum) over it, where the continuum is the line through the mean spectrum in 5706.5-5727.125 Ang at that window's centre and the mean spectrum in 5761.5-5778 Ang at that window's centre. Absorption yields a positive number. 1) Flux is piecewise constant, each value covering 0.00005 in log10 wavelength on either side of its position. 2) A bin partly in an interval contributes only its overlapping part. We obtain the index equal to 0.3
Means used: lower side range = 12.4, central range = 12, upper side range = 11.9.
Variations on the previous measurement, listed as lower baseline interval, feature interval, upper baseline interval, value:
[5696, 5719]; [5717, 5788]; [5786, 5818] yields -0.35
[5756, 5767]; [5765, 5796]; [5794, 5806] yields 1.15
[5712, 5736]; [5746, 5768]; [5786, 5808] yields -0.17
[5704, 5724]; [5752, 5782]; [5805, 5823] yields -0.94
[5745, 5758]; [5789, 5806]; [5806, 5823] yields -0.79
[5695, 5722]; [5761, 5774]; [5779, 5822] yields 0.36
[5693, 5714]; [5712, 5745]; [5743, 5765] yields 0.44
